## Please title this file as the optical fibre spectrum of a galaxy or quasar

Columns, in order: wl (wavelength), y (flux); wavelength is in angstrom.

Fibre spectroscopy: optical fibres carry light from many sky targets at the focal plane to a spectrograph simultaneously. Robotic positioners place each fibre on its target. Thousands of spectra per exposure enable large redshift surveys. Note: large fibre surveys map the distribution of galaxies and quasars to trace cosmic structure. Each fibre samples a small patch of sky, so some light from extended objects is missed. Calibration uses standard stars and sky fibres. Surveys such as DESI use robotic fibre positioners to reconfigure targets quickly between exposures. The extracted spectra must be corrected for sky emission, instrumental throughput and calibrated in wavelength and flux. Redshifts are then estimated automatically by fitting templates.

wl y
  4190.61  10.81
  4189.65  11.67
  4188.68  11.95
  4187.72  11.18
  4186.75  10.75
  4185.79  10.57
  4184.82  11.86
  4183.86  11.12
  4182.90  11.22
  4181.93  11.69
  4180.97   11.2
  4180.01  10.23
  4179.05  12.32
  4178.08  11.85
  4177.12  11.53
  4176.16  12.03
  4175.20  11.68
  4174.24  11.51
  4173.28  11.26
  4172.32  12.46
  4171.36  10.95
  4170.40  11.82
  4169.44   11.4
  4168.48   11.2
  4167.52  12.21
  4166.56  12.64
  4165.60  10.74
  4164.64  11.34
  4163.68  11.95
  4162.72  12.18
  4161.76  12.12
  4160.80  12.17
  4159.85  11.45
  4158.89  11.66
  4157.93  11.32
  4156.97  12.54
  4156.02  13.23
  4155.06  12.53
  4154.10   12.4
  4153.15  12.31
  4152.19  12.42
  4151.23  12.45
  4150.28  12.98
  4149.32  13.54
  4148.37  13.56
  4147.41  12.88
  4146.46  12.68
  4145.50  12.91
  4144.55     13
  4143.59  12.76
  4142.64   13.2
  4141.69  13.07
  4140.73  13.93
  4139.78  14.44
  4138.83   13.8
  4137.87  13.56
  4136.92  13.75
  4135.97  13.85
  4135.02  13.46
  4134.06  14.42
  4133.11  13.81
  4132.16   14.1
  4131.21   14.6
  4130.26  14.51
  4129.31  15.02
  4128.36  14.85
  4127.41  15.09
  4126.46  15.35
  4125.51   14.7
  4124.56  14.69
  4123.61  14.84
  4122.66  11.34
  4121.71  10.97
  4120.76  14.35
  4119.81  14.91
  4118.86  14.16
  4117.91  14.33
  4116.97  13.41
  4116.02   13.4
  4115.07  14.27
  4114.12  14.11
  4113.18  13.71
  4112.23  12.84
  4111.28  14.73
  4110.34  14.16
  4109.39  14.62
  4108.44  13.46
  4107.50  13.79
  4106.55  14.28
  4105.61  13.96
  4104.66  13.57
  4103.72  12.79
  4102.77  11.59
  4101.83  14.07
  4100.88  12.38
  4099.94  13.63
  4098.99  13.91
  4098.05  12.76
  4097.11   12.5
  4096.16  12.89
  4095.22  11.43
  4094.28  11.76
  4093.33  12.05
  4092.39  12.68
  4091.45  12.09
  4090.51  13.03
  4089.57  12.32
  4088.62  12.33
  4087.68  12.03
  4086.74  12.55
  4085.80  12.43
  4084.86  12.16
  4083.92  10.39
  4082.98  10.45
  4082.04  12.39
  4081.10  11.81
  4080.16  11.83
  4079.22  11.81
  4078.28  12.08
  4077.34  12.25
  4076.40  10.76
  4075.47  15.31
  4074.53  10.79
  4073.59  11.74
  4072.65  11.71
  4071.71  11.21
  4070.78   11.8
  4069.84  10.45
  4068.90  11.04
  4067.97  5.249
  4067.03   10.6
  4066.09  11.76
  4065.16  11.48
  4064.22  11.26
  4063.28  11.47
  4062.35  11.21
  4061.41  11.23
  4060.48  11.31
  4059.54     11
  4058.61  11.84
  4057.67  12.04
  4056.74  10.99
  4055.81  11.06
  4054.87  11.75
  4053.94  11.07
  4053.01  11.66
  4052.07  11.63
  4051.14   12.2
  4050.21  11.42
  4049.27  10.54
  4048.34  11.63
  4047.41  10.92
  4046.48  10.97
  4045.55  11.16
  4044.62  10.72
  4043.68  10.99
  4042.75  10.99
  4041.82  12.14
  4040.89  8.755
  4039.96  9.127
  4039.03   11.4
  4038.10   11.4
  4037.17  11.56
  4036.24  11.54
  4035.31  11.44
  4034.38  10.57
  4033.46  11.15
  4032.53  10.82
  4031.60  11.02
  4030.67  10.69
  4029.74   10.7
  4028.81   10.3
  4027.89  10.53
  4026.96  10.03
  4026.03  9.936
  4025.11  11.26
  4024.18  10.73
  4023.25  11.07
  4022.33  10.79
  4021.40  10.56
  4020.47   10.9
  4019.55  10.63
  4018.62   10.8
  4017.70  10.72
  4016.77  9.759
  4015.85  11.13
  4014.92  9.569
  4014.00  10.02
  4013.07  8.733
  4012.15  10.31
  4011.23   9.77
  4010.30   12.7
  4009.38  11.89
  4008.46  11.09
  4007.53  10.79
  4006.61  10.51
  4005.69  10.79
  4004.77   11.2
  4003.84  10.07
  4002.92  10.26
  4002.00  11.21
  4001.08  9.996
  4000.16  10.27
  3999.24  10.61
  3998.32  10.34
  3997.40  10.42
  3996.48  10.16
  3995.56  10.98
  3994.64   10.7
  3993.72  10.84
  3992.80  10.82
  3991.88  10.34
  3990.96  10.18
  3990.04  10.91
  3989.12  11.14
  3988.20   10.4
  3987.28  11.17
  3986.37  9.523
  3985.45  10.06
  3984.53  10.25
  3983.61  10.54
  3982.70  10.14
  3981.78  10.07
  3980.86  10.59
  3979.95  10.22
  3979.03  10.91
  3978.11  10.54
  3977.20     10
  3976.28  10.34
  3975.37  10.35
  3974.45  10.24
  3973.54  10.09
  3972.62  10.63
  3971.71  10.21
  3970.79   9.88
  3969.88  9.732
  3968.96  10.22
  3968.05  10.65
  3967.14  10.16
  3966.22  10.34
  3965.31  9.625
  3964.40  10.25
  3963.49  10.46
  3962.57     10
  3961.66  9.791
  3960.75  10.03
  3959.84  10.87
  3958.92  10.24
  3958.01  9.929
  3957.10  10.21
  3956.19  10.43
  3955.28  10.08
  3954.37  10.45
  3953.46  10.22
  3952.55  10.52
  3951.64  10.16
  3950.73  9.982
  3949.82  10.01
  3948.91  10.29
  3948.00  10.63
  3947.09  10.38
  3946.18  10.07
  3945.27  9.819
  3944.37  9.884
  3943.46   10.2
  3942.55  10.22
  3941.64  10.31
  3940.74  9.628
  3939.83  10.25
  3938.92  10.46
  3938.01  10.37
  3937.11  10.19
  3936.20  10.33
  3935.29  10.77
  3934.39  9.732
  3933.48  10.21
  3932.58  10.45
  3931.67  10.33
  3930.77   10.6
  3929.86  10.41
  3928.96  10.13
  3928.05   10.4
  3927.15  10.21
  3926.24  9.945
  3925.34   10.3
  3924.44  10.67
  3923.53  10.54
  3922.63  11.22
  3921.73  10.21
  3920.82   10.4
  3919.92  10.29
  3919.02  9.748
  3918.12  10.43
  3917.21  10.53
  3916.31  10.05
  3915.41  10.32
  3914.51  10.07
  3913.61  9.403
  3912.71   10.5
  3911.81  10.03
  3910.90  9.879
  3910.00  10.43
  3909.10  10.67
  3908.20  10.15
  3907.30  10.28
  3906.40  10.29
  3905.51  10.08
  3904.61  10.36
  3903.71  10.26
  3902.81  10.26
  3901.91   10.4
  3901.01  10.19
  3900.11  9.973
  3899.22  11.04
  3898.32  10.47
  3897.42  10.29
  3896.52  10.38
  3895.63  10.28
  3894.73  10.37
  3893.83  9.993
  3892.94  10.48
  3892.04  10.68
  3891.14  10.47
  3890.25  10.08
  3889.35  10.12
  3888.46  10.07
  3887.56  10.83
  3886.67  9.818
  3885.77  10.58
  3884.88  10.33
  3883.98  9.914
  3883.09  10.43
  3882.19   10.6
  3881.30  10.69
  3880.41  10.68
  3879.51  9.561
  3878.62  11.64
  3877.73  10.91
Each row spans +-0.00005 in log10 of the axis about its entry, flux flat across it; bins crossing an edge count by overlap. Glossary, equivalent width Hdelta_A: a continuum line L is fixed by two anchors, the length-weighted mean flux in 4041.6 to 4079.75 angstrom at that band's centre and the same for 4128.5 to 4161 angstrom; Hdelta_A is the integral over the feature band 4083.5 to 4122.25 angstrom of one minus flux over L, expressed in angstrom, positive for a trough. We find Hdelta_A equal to -2.6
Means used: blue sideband 11.3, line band 13.1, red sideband 13.2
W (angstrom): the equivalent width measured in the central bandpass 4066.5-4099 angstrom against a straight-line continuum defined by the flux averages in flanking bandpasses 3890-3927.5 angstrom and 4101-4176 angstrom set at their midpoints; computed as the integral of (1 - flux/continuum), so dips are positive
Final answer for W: 1.8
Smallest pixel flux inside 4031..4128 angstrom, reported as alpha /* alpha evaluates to 5.249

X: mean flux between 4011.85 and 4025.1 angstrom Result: 10.4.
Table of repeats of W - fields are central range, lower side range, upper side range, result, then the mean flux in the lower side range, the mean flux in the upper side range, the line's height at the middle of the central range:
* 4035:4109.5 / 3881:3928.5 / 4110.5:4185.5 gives 2.0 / 10.3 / 12.9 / 12.1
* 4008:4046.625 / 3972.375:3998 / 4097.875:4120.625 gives 2.8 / 10.4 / 13.7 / 11.6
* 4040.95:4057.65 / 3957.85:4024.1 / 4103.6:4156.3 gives 0.8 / 10.4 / 13.7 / 11.8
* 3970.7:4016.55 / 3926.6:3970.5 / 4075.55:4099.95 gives 1.6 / 10.2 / 12.2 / 10.9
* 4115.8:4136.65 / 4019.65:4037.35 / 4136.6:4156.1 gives -2.3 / 10.8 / 13.1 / 12.7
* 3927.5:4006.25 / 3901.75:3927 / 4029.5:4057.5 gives 2.1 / 10.3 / 11.1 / 10.6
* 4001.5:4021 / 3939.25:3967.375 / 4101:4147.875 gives 1.3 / 10.2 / 13.8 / 11.4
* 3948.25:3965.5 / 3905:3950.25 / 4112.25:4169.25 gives 0.7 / 10.3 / 13.2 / 10.7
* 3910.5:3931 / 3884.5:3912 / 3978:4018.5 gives 0.2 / 10.3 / 10.5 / 10.4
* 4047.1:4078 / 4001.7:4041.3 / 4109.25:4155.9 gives 1.3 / 10.7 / 13.7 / 11.8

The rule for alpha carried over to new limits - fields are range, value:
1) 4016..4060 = 8.755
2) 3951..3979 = 9.625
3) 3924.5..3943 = 9.628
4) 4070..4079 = 10.76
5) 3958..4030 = 8.733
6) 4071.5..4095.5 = 10.39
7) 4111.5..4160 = 10.97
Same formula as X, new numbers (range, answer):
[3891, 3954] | 10.3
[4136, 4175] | 12.5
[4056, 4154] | 12.8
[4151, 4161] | 12.2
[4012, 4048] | 10.7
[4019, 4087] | 11.1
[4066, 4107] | 12.1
